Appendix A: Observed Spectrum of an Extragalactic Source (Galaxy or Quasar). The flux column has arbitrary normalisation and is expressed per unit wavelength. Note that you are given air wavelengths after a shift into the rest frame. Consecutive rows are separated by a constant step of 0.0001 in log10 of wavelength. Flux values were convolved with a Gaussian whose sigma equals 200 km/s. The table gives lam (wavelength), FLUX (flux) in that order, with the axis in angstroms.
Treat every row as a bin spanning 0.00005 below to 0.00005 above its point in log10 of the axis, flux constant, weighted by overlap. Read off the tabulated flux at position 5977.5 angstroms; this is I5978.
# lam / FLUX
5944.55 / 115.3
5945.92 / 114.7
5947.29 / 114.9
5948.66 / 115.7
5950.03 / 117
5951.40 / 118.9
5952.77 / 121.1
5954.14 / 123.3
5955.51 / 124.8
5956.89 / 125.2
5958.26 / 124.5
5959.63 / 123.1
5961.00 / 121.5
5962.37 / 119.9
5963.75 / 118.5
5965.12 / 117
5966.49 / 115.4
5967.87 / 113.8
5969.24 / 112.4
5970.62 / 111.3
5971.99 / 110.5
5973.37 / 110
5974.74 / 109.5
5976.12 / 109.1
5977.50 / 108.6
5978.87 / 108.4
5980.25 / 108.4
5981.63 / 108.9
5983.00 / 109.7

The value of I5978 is 108.6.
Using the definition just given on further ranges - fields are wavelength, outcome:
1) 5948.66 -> 115.7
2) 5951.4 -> 118.9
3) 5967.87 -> 113.8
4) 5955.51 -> 124.8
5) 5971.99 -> 110.5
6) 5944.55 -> 115.3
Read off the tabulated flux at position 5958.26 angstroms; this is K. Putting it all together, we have 124.5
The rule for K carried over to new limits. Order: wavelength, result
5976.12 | 109.1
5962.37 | 119.9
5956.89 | 125.2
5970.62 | 111.3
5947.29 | 114.9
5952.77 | 121.1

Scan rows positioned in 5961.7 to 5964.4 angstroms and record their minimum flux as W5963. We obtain 118.5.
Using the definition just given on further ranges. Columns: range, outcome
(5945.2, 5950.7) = 114.7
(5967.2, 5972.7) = 110.5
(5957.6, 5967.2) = 115.4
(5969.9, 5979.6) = 108.4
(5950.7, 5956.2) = 118.9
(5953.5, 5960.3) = 123.1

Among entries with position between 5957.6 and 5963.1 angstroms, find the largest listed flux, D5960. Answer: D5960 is 124.5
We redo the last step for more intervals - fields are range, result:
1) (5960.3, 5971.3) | 121.5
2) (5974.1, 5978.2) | 109.5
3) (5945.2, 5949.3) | 115.7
